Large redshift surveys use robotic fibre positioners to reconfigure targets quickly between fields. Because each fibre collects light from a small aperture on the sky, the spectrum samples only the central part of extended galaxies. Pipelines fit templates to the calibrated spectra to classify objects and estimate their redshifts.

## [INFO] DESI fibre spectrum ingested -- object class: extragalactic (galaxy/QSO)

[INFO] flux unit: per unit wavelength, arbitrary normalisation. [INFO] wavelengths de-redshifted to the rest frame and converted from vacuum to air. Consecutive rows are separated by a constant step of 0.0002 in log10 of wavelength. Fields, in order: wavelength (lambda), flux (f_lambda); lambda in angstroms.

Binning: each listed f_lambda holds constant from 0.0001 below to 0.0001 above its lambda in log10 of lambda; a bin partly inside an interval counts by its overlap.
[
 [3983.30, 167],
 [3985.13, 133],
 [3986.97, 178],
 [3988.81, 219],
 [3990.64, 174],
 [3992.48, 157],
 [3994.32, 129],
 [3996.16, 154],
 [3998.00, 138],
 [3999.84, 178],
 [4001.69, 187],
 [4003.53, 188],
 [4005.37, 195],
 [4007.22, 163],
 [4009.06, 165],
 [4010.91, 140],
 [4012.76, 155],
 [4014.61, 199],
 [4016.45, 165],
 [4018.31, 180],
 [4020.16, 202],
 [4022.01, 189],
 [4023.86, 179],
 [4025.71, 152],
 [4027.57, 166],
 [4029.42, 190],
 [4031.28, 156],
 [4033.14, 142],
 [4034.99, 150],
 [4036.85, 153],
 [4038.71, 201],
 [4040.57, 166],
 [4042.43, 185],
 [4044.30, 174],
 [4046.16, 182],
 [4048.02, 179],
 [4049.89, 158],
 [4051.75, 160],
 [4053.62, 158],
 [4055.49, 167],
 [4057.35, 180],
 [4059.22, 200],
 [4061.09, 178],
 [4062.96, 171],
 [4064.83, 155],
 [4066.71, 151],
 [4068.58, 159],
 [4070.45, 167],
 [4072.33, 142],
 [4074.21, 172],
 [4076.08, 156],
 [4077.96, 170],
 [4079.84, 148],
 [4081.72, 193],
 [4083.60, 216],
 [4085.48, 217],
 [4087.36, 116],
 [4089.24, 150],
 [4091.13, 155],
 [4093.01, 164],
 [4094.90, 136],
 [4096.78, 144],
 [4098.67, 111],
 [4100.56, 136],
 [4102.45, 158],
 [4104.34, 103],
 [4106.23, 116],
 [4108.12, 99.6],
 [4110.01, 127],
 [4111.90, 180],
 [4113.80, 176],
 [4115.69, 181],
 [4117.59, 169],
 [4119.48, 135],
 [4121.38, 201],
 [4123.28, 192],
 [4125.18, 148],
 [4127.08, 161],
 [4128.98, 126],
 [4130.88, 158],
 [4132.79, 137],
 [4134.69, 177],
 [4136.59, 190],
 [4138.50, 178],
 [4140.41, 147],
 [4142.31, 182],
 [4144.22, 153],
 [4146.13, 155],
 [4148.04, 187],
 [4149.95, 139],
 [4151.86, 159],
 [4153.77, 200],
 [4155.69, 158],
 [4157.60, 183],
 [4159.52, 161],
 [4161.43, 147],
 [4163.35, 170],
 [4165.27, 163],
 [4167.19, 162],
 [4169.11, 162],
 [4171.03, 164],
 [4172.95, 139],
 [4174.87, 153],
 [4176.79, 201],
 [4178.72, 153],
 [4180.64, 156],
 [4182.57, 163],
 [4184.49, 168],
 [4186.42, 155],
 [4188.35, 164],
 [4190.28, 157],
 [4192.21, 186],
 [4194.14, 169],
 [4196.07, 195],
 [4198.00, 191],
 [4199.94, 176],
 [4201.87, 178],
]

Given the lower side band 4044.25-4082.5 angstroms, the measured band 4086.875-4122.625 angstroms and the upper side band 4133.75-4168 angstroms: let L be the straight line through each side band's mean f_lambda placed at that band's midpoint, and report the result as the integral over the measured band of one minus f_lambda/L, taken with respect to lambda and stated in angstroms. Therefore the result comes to 4.6 angstroms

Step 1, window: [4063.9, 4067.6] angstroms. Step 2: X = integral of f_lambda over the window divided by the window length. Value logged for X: 153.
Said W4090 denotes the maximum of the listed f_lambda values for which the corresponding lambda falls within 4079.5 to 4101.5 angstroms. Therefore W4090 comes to 217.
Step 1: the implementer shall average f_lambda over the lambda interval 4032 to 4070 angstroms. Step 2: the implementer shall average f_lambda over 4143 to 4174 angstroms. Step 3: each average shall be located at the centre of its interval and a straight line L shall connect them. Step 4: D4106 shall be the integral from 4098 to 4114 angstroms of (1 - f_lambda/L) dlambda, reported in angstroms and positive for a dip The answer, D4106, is 3.2 angstroms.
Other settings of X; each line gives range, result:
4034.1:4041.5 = 168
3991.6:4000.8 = 151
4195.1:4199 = 193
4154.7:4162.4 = 162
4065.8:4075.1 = 158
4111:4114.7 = 178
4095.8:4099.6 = 128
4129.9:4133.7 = 147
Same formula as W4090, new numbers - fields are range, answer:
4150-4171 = 200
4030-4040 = 201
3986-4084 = 219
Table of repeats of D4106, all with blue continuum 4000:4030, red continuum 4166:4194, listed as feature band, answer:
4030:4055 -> 1.0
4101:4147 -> 3.1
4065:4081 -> 1.2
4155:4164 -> 0.1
